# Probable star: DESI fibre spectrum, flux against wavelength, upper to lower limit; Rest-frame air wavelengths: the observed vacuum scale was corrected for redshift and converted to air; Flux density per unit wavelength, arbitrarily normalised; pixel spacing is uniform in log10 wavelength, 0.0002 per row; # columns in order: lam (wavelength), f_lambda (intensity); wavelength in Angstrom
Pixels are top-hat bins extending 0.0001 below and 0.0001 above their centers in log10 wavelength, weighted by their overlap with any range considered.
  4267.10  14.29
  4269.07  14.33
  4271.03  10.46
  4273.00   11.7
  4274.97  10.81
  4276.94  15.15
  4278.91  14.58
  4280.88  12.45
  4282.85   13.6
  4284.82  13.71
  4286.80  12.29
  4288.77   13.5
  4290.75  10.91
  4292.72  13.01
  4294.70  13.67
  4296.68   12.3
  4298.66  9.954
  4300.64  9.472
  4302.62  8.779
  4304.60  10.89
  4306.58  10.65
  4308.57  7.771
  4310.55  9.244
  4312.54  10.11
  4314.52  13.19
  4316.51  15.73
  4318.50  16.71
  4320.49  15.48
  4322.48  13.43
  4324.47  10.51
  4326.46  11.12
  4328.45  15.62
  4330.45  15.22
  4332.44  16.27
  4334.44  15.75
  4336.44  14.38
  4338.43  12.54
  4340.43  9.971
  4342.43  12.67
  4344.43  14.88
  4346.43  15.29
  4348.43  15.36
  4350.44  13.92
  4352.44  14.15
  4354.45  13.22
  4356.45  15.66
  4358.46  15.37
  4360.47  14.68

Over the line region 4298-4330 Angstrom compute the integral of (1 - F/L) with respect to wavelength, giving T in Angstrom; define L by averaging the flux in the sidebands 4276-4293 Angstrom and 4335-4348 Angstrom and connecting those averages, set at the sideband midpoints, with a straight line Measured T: 3.6 Angstrom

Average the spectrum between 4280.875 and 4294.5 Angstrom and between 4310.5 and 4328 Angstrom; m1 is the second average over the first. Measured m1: 1.02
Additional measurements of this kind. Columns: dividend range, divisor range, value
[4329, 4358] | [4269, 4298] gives 1.12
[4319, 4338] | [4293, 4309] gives 1.34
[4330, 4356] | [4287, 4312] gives 1.30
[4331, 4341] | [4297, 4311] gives 1.45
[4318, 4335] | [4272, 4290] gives 1.10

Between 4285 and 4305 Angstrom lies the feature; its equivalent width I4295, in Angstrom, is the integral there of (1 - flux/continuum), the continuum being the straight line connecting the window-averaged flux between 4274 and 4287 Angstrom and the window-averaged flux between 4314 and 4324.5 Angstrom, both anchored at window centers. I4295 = 3.1 Angstrom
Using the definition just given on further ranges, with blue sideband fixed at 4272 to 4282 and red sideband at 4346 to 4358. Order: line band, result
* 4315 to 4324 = -0.7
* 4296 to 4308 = 2.9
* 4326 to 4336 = -0.6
